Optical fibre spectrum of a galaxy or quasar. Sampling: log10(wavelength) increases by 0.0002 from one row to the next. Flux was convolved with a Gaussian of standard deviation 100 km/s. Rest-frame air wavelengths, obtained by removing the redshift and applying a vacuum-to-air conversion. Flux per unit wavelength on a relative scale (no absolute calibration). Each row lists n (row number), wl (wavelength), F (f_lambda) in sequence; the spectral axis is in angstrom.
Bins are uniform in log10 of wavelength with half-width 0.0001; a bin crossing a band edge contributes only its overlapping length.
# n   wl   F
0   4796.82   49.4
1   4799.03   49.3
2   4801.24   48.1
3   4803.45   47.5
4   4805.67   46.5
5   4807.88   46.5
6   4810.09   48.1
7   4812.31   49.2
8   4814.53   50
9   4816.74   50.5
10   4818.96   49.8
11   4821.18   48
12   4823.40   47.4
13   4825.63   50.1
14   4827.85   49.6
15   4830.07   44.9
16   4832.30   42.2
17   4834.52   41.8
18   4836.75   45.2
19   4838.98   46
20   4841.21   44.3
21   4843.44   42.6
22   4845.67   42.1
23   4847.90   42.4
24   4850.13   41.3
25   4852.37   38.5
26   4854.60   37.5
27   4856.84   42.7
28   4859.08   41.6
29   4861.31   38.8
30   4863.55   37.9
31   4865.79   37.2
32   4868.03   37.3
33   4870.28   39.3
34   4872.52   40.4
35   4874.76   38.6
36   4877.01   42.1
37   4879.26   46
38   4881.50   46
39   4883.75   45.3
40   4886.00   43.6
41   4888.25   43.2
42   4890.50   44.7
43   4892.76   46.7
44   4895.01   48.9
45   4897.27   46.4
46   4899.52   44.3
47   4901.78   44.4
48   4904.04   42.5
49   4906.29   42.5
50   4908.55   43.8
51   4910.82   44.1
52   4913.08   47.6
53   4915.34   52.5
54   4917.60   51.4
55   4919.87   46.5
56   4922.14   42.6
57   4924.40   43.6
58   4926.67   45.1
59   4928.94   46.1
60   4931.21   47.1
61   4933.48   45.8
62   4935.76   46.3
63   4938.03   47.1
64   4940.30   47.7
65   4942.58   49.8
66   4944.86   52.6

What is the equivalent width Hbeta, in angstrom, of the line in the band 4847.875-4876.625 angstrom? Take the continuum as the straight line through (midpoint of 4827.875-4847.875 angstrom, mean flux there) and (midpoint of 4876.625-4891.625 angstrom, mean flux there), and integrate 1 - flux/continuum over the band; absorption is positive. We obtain 3.1 angstrom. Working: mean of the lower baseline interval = 43.9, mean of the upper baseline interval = 44.5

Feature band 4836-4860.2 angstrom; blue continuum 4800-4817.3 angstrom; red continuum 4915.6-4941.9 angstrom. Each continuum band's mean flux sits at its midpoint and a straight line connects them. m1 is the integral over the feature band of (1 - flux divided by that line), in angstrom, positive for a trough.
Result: 2.8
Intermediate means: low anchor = 48.2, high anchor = 46.6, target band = 42.2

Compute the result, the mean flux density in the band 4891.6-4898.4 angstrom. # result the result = 47.3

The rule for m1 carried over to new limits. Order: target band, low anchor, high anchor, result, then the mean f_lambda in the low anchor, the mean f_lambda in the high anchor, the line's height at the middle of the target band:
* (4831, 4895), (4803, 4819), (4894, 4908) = 5.81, 48.5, 44.8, 46.3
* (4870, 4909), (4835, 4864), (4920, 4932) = -0.45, 41.7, 45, 43.4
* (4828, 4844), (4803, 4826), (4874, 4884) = 0.89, 48.5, 43.6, 46.9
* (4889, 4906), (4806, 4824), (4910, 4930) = 0.68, 48.6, 46.7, 47.1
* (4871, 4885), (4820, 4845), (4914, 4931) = 0.99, 45.6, 46.9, 46.2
